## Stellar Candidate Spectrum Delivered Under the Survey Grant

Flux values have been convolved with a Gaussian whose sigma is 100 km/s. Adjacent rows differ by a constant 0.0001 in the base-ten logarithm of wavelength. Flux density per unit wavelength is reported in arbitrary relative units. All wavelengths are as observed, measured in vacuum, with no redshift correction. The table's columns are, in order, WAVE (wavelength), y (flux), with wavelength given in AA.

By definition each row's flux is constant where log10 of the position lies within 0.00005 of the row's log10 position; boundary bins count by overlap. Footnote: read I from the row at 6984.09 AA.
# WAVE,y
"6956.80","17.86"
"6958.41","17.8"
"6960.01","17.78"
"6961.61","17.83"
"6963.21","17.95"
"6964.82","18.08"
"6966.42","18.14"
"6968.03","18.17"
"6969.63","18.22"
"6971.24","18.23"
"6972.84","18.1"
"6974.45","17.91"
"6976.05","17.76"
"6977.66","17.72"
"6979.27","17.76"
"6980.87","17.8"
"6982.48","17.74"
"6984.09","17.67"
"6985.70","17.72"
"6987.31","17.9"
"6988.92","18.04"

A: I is 17.67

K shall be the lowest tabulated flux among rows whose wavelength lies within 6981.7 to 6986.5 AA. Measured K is 17.67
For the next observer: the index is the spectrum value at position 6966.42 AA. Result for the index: 18.14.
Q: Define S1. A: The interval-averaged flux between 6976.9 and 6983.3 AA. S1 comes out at 17.8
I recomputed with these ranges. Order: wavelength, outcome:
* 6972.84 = 18.1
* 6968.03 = 18.17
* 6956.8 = 17.86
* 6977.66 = 17.72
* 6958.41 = 17.8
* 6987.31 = 17.9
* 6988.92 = 18.04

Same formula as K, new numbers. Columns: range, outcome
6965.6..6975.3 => 17.91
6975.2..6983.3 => 17.72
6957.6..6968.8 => 17.78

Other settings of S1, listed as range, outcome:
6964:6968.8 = 18.1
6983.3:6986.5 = 17.7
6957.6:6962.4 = 17.8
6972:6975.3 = 18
